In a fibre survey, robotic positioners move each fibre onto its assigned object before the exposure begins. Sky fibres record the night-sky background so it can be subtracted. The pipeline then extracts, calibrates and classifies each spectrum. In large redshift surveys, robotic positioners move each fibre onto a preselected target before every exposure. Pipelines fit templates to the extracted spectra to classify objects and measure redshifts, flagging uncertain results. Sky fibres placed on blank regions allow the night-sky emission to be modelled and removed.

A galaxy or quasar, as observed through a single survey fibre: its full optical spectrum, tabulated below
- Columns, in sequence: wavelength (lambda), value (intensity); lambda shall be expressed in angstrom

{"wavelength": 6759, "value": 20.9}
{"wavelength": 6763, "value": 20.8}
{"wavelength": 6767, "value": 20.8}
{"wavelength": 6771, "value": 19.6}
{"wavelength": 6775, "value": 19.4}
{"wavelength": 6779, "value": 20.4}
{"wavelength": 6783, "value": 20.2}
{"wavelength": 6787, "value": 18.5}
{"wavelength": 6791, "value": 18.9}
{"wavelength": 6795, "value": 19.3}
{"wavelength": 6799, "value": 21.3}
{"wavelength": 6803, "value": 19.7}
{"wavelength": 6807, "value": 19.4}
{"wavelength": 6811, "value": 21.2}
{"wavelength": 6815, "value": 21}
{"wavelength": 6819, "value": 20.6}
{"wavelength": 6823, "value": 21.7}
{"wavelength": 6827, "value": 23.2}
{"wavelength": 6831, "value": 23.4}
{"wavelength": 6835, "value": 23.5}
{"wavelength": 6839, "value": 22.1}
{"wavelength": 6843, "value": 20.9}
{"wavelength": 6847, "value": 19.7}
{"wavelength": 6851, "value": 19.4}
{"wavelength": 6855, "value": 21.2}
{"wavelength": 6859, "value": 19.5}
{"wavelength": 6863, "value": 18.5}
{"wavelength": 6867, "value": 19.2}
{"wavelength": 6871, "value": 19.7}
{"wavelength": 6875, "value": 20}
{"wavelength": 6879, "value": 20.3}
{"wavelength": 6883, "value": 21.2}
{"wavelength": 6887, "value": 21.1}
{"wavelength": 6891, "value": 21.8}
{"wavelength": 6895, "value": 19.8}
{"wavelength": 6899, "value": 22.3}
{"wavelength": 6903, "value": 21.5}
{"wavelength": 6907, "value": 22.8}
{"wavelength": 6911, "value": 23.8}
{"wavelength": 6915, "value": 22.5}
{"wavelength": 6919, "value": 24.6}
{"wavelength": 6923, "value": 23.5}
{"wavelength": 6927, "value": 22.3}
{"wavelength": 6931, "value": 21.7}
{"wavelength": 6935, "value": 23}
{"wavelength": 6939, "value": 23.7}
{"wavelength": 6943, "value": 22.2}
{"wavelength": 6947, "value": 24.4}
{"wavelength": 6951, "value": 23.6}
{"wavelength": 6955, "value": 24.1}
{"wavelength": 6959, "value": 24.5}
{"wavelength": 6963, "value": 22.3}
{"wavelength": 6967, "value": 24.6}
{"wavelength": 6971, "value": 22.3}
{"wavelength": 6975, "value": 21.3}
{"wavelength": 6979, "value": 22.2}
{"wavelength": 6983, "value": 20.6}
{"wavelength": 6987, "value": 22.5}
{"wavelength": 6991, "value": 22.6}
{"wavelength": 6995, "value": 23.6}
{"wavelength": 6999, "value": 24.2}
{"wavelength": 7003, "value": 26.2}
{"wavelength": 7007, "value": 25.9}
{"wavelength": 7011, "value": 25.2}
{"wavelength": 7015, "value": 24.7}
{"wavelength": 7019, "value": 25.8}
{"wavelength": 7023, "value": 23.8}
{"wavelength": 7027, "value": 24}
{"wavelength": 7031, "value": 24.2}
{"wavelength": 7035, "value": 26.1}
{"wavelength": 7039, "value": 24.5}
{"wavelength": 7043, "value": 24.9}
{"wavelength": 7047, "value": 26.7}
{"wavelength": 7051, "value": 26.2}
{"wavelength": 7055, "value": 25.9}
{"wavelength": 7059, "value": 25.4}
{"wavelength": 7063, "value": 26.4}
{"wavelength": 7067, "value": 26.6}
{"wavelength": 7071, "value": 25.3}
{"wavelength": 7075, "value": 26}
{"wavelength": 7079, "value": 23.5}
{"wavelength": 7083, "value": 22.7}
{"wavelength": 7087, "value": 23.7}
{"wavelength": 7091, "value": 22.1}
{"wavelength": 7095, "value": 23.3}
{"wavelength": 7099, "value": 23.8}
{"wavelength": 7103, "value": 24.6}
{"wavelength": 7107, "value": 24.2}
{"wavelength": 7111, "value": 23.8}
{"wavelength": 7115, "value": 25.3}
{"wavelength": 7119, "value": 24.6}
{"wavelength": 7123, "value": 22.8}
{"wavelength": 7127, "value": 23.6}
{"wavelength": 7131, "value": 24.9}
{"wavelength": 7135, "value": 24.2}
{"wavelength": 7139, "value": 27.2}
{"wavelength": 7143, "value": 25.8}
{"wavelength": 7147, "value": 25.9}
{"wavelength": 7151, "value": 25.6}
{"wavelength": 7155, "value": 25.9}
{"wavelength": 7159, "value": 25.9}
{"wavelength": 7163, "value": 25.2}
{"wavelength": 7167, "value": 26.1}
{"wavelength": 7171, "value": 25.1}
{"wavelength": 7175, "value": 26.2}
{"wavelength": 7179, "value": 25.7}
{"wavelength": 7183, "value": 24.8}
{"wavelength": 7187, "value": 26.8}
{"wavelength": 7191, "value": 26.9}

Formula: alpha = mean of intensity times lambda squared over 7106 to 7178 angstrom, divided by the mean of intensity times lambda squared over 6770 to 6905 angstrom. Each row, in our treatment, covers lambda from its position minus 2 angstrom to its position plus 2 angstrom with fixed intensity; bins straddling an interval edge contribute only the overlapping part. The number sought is 1.3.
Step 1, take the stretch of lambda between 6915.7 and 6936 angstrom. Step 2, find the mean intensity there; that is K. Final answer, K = 23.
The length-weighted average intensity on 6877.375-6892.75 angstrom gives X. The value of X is 21.1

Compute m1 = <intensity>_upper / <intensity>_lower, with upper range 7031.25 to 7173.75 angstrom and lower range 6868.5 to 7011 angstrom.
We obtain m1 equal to 1.10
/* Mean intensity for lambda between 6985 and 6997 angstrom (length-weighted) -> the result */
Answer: 22.9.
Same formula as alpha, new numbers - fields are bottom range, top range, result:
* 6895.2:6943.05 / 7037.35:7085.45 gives 1.16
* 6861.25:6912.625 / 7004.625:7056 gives 1.26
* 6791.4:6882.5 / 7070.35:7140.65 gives 1.26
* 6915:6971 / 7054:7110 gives 1.09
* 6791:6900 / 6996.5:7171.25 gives 1.29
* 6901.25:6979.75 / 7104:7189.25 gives 1.16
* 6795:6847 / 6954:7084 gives 1.21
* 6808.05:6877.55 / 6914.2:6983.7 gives 1.14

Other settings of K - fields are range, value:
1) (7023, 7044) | 24.6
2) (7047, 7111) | 24.7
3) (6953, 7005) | 23.2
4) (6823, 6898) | 20.8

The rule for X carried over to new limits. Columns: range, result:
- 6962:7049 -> 24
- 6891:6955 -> 22.8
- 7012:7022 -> 25.1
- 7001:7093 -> 25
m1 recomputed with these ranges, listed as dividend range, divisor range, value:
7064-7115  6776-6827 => 1.19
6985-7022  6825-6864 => 1.16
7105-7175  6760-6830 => 1.23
